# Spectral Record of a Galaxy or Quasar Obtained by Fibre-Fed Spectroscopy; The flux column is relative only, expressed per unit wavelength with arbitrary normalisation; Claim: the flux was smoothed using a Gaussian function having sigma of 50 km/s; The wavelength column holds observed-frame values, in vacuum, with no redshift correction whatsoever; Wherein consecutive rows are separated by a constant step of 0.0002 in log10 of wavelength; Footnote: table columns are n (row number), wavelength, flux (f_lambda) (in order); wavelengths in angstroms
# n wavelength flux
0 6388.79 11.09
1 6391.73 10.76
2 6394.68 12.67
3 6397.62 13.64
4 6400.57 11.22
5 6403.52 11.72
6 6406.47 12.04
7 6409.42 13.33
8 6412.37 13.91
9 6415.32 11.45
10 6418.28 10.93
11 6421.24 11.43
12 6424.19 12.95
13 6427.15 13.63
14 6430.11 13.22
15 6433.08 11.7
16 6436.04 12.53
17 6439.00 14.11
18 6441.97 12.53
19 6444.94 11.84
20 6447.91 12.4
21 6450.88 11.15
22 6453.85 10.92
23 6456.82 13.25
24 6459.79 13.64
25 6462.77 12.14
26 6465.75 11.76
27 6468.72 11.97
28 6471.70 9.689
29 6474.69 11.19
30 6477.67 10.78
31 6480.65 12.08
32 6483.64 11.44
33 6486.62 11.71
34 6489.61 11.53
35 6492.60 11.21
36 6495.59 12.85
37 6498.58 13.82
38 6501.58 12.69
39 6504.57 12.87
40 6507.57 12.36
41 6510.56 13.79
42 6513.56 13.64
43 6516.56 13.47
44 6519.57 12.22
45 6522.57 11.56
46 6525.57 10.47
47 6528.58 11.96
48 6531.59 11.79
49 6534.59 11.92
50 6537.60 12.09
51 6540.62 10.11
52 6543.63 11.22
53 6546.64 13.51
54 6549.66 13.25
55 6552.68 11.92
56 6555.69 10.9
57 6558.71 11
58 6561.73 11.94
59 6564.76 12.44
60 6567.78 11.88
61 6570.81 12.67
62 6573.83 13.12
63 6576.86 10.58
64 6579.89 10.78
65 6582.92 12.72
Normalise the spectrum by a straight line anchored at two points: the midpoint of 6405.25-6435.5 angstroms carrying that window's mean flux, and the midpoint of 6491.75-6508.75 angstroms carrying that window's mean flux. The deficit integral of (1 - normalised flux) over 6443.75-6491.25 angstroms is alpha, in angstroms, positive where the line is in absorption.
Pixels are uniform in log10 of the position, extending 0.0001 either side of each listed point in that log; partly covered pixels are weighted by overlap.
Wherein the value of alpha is 3.33 angstroms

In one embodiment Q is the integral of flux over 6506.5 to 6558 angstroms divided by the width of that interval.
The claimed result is 12.1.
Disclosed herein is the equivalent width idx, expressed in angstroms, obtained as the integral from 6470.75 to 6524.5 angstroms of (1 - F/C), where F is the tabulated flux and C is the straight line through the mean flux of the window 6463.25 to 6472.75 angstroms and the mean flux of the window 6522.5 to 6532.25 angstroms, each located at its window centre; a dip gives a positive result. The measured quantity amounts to -3.9 angstroms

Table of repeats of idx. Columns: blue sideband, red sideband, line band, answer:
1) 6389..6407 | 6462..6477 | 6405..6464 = -4.3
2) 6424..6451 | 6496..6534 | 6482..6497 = 1.0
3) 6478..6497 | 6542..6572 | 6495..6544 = -1.7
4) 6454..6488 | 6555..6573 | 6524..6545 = 0.9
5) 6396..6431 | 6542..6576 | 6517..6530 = 0.5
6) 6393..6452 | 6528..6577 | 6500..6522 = -1.6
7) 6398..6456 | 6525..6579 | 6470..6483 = 1.2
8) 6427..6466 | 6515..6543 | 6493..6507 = -1.0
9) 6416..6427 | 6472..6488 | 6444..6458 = -0.3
